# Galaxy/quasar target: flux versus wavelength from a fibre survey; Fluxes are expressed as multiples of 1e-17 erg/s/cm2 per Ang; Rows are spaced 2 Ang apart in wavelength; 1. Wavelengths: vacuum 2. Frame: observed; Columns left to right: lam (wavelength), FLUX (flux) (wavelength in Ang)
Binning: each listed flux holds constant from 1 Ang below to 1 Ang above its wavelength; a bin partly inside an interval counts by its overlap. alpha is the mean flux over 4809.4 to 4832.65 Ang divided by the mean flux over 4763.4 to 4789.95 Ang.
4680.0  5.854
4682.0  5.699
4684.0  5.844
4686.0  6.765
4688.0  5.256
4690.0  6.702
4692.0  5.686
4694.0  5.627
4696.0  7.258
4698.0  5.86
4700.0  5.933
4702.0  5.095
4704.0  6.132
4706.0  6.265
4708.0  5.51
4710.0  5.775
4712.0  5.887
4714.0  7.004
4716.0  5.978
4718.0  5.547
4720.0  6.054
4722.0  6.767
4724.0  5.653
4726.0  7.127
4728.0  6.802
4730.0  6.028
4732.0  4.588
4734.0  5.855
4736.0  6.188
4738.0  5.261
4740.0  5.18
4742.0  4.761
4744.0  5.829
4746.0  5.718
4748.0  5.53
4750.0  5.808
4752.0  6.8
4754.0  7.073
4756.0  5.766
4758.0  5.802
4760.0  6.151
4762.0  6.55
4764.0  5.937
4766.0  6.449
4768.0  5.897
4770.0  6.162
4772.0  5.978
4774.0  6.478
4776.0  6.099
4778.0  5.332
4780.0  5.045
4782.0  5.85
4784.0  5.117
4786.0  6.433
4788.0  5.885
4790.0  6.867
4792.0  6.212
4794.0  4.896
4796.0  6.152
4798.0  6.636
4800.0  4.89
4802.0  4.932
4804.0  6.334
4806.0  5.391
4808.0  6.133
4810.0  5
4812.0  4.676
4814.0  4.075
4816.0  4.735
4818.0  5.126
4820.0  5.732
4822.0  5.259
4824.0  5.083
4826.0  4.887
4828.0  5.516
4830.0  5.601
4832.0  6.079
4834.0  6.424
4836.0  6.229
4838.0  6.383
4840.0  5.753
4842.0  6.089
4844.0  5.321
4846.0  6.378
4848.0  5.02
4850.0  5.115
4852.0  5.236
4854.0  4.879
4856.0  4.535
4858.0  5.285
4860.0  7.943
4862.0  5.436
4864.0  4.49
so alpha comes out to 0.87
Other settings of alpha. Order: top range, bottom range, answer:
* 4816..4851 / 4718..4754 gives 0.95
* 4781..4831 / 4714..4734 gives 0.90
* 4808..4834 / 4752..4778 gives 0.85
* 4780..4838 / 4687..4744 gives 0.94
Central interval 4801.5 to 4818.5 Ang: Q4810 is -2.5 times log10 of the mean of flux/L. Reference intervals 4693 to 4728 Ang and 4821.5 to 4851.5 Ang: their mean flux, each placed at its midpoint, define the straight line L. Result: 0.12 mag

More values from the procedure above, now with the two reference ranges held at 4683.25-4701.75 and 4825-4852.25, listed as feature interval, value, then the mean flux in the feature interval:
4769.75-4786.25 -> 0.01 mag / 5.79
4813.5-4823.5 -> 0.15 mag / 5.04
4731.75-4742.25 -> 0.11 mag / 5.4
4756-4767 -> -0.04 mag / 6.14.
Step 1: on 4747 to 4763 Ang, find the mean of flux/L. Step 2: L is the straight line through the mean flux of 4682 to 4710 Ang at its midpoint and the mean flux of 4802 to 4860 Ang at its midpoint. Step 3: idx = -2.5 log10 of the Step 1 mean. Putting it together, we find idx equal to -0.08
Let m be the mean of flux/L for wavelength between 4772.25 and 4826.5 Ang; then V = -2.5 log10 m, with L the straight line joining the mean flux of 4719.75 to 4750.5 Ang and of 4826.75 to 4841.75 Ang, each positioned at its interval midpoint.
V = 0.07 mag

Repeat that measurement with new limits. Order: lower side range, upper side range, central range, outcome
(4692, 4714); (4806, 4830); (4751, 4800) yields -0.11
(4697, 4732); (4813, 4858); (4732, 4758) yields 0.02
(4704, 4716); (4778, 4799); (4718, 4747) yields 0.04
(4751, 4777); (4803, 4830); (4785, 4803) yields -0.04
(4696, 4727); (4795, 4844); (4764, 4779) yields -0.05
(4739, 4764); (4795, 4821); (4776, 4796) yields -0.04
